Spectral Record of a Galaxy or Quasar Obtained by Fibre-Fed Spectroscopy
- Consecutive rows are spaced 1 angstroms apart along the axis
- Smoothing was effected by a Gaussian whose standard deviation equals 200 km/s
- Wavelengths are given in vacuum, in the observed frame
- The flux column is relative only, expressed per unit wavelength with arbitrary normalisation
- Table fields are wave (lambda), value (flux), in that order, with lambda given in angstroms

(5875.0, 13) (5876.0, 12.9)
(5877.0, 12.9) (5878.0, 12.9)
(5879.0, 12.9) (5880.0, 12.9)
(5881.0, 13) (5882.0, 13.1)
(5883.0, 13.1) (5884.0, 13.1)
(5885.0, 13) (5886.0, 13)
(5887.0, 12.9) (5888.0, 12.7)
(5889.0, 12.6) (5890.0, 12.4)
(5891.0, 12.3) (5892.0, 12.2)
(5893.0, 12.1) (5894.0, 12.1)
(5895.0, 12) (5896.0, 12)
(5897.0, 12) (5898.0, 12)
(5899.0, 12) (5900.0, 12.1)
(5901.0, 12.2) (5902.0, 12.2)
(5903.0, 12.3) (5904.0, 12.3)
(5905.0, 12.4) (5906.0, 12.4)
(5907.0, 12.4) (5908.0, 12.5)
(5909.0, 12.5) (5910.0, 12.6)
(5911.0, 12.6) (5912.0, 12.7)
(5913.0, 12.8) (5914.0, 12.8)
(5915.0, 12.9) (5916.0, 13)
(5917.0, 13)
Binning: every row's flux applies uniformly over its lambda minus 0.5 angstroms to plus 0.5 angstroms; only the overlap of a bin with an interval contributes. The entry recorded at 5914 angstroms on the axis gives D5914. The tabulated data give 12.8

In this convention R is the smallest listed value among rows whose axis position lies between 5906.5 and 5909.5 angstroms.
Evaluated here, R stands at 12.4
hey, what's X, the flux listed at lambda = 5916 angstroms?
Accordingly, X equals 13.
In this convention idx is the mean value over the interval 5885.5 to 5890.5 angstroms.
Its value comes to 12.7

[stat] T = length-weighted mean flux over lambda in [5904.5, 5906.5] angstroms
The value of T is 12.4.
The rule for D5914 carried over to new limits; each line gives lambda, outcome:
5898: 12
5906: 12.4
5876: 12.9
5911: 12.6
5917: 13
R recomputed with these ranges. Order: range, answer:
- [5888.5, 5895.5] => 12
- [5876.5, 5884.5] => 12.9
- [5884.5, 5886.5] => 13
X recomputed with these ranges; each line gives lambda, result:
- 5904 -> 12.3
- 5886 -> 13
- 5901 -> 12.2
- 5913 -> 12.8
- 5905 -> 12.4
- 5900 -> 12.1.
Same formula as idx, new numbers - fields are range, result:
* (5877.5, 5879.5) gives 12.9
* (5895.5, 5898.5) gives 12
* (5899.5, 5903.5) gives 12.2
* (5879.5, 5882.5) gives 13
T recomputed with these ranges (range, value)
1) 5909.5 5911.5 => 12.6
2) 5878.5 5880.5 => 12.9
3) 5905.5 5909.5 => 12.4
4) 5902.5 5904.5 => 12.3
